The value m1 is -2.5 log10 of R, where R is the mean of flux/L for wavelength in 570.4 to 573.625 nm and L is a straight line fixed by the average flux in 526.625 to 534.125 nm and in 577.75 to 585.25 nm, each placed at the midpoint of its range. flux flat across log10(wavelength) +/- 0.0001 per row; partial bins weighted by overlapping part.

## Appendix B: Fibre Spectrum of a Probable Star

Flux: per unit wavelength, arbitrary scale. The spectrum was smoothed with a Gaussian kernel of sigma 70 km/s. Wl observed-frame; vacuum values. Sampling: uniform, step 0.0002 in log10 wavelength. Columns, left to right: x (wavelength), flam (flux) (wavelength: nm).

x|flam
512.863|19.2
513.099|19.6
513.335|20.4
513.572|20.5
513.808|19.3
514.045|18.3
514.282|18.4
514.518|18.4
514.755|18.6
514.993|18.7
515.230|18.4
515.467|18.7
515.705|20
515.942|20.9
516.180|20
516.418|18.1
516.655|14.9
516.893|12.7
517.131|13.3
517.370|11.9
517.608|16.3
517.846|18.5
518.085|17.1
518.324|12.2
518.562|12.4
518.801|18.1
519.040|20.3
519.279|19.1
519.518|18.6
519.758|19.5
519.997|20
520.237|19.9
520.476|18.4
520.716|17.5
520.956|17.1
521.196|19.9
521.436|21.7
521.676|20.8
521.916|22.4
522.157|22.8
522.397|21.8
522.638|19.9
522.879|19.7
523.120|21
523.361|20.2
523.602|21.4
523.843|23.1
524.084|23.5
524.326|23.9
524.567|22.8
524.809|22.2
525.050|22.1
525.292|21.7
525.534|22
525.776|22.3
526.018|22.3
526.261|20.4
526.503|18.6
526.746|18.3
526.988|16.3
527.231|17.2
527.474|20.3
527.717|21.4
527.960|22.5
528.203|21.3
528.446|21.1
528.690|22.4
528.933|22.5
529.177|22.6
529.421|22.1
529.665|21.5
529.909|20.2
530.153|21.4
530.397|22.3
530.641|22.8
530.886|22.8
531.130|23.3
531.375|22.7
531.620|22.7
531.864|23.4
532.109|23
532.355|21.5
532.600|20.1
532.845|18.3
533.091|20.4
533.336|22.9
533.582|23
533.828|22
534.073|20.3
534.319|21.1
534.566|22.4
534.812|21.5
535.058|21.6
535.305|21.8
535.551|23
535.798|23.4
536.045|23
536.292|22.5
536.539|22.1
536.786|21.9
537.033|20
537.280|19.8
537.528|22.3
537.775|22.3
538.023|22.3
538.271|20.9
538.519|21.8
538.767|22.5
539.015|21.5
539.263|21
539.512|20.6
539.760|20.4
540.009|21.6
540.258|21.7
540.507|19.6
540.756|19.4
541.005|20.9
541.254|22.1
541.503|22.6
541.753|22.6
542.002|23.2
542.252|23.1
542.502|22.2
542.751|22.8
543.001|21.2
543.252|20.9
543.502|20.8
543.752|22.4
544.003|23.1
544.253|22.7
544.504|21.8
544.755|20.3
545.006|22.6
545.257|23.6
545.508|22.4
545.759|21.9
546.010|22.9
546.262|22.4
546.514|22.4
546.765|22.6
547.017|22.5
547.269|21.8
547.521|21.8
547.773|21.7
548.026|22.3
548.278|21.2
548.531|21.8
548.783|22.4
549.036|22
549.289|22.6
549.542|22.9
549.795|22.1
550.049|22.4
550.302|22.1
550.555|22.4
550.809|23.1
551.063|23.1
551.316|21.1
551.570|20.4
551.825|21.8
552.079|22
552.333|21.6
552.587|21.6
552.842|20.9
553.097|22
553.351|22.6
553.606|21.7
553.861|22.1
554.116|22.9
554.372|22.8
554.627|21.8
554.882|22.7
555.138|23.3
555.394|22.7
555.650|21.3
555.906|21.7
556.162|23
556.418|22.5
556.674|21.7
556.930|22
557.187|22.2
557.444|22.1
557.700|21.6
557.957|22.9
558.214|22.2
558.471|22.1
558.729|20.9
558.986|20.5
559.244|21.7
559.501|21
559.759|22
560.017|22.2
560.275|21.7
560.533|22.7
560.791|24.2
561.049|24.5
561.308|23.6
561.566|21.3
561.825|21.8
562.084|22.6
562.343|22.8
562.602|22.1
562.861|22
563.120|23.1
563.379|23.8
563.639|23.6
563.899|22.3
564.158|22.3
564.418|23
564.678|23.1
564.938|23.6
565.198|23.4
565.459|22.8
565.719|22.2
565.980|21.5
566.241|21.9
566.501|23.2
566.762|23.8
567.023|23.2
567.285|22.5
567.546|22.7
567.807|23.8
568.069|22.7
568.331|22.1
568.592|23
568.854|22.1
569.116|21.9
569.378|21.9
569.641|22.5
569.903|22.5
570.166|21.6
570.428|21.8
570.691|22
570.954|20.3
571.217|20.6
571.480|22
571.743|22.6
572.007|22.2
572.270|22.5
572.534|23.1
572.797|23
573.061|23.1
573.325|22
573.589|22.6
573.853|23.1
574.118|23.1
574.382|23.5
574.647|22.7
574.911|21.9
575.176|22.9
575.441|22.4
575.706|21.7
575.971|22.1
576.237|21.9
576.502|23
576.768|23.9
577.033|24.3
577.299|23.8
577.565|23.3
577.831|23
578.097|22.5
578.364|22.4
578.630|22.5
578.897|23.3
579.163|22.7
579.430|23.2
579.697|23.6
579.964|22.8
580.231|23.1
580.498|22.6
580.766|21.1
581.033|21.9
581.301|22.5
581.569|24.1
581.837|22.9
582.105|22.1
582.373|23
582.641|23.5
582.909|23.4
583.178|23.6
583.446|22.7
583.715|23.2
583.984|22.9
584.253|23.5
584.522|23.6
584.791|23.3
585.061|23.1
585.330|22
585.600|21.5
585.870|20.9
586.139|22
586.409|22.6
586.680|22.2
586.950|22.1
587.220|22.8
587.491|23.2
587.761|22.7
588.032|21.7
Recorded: 0.02 mag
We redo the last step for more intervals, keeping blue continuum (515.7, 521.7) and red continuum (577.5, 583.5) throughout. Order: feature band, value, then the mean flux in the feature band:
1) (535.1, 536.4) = -0.19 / 22.7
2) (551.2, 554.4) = -0.07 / 21.8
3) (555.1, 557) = -0.07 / 22.2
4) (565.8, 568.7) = -0.05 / 22.8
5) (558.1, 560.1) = -0.03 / 21.5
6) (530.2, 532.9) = -0.19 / 22.2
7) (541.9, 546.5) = -0.13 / 22.2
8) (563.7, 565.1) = -0.07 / 22.9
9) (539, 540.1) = -0.09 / 21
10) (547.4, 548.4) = -0.09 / 21.8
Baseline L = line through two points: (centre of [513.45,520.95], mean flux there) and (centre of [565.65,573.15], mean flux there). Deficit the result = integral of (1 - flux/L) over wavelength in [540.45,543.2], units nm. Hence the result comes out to -0.27 nm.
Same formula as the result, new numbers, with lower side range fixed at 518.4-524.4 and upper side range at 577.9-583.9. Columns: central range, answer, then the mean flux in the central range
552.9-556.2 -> -0.107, 22.3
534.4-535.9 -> -0.112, 22.2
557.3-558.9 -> -0.011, 21.9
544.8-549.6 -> -0.227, 22.3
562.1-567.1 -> -0.167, 22.8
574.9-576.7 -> 0.020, 22.3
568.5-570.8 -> 0.019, 22.1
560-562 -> -0.079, 22.8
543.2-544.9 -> -0.052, 21.8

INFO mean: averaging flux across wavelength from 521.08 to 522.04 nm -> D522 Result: 21.2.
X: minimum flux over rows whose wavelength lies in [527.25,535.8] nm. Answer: 18.3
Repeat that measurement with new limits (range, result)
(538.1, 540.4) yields 20.4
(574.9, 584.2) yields 21.1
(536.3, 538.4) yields 19.8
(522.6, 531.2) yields 16.3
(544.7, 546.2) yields 20.3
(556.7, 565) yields 20.5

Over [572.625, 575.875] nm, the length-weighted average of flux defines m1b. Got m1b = 22.7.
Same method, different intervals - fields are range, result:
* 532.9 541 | 21.5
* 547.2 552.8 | 22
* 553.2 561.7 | 22.2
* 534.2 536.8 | 22.2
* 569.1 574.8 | 22.3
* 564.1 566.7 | 22.7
